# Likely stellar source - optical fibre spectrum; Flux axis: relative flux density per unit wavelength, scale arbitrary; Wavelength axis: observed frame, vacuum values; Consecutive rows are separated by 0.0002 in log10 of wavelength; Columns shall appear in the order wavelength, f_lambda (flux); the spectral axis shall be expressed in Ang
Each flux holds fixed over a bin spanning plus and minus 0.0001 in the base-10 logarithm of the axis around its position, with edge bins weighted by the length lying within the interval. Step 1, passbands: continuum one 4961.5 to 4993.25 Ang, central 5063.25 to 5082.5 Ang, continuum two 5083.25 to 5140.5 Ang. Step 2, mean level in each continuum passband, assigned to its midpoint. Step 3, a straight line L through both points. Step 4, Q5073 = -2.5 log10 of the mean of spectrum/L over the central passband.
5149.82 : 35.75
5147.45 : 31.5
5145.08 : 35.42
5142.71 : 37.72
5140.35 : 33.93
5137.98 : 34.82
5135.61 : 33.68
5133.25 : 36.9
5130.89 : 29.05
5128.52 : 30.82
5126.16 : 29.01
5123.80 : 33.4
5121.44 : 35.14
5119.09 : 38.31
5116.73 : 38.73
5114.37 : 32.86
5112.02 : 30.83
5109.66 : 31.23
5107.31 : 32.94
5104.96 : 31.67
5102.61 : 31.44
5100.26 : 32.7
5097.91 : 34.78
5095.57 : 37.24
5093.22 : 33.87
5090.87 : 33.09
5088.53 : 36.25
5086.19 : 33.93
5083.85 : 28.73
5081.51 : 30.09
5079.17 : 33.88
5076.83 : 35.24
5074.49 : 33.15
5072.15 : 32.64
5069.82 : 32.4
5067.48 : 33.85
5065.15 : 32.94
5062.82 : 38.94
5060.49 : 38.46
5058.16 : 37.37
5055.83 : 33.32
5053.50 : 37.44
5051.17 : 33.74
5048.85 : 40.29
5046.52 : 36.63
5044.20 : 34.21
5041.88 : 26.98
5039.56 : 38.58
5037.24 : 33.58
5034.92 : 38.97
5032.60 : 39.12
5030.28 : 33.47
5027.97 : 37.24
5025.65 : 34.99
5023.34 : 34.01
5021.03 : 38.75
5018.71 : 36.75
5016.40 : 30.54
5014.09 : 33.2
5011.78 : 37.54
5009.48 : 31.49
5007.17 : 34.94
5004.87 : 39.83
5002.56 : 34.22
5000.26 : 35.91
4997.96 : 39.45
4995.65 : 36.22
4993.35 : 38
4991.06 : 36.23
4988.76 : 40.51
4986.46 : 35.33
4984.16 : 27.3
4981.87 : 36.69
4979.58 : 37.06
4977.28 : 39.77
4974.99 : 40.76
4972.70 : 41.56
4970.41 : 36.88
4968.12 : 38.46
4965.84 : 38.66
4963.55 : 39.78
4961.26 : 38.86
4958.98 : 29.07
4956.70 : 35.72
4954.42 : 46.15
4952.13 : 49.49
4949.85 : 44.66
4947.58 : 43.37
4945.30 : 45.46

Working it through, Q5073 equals 0.04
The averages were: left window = 37.7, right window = 33.5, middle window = 33.3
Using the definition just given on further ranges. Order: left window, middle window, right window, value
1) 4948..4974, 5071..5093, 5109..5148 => 0.08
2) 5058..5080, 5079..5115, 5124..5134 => 0.01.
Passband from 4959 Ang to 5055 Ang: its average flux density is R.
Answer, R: 36.3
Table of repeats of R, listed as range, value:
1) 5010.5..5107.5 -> 34.7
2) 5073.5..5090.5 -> 33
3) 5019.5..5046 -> 35.5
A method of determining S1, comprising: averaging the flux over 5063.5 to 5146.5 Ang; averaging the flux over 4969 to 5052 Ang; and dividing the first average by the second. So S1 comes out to 0.9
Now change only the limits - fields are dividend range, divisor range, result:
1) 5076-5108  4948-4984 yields 0.85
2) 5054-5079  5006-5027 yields 1.00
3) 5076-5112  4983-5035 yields 0.92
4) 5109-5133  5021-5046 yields 0.94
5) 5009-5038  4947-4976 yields 0.88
